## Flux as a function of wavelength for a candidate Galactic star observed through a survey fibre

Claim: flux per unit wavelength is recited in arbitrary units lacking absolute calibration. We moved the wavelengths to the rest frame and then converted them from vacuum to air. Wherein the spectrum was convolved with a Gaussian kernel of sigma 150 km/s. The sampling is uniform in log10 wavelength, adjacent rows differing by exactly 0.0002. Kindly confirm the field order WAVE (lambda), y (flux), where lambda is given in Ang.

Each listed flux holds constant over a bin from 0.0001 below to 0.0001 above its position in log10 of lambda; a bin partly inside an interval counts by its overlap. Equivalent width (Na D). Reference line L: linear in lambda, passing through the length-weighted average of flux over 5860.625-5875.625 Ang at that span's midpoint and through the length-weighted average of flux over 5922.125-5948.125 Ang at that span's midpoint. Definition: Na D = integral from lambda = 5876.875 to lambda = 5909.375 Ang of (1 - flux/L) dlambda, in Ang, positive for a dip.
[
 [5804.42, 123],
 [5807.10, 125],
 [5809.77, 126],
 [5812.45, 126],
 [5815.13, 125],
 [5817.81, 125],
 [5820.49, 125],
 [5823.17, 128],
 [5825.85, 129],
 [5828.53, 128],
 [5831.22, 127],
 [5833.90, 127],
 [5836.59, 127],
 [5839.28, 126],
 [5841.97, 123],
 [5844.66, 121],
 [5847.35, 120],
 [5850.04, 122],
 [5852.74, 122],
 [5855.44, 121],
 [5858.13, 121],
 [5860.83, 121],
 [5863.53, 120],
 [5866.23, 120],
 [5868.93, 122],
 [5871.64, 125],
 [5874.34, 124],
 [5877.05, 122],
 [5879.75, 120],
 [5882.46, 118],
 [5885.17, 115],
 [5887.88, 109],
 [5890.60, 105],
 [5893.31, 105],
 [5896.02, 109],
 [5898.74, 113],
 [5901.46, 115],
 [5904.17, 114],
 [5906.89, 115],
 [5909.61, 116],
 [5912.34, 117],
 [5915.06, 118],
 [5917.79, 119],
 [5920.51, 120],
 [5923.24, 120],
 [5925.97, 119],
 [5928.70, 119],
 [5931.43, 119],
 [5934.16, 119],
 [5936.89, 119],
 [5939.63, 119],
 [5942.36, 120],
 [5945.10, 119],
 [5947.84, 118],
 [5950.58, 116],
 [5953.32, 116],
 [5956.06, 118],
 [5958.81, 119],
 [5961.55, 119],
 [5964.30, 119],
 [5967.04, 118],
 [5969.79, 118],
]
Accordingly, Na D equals 2.1 Ang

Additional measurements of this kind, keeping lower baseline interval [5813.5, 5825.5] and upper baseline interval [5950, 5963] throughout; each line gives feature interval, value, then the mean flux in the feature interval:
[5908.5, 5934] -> 0.26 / 119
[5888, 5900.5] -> 1.35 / 108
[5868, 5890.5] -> 0.71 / 118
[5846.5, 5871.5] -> 0.48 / 121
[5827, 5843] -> -0.17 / 126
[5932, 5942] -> -0.02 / 119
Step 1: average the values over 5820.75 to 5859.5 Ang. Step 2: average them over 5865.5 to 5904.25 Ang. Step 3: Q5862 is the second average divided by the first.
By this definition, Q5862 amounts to 0.9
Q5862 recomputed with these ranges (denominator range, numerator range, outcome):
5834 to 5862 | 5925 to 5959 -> 0.97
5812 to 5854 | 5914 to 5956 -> 0.95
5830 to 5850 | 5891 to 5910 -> 0.90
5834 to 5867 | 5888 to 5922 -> 0.93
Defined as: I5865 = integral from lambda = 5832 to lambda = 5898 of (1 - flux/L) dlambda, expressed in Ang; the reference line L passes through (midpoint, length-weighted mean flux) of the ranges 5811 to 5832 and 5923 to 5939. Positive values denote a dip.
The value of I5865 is 2.3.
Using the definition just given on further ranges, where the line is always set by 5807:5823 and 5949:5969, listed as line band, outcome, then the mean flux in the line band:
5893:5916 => 1.3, 114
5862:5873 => 0.1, 122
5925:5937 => 0.0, 119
